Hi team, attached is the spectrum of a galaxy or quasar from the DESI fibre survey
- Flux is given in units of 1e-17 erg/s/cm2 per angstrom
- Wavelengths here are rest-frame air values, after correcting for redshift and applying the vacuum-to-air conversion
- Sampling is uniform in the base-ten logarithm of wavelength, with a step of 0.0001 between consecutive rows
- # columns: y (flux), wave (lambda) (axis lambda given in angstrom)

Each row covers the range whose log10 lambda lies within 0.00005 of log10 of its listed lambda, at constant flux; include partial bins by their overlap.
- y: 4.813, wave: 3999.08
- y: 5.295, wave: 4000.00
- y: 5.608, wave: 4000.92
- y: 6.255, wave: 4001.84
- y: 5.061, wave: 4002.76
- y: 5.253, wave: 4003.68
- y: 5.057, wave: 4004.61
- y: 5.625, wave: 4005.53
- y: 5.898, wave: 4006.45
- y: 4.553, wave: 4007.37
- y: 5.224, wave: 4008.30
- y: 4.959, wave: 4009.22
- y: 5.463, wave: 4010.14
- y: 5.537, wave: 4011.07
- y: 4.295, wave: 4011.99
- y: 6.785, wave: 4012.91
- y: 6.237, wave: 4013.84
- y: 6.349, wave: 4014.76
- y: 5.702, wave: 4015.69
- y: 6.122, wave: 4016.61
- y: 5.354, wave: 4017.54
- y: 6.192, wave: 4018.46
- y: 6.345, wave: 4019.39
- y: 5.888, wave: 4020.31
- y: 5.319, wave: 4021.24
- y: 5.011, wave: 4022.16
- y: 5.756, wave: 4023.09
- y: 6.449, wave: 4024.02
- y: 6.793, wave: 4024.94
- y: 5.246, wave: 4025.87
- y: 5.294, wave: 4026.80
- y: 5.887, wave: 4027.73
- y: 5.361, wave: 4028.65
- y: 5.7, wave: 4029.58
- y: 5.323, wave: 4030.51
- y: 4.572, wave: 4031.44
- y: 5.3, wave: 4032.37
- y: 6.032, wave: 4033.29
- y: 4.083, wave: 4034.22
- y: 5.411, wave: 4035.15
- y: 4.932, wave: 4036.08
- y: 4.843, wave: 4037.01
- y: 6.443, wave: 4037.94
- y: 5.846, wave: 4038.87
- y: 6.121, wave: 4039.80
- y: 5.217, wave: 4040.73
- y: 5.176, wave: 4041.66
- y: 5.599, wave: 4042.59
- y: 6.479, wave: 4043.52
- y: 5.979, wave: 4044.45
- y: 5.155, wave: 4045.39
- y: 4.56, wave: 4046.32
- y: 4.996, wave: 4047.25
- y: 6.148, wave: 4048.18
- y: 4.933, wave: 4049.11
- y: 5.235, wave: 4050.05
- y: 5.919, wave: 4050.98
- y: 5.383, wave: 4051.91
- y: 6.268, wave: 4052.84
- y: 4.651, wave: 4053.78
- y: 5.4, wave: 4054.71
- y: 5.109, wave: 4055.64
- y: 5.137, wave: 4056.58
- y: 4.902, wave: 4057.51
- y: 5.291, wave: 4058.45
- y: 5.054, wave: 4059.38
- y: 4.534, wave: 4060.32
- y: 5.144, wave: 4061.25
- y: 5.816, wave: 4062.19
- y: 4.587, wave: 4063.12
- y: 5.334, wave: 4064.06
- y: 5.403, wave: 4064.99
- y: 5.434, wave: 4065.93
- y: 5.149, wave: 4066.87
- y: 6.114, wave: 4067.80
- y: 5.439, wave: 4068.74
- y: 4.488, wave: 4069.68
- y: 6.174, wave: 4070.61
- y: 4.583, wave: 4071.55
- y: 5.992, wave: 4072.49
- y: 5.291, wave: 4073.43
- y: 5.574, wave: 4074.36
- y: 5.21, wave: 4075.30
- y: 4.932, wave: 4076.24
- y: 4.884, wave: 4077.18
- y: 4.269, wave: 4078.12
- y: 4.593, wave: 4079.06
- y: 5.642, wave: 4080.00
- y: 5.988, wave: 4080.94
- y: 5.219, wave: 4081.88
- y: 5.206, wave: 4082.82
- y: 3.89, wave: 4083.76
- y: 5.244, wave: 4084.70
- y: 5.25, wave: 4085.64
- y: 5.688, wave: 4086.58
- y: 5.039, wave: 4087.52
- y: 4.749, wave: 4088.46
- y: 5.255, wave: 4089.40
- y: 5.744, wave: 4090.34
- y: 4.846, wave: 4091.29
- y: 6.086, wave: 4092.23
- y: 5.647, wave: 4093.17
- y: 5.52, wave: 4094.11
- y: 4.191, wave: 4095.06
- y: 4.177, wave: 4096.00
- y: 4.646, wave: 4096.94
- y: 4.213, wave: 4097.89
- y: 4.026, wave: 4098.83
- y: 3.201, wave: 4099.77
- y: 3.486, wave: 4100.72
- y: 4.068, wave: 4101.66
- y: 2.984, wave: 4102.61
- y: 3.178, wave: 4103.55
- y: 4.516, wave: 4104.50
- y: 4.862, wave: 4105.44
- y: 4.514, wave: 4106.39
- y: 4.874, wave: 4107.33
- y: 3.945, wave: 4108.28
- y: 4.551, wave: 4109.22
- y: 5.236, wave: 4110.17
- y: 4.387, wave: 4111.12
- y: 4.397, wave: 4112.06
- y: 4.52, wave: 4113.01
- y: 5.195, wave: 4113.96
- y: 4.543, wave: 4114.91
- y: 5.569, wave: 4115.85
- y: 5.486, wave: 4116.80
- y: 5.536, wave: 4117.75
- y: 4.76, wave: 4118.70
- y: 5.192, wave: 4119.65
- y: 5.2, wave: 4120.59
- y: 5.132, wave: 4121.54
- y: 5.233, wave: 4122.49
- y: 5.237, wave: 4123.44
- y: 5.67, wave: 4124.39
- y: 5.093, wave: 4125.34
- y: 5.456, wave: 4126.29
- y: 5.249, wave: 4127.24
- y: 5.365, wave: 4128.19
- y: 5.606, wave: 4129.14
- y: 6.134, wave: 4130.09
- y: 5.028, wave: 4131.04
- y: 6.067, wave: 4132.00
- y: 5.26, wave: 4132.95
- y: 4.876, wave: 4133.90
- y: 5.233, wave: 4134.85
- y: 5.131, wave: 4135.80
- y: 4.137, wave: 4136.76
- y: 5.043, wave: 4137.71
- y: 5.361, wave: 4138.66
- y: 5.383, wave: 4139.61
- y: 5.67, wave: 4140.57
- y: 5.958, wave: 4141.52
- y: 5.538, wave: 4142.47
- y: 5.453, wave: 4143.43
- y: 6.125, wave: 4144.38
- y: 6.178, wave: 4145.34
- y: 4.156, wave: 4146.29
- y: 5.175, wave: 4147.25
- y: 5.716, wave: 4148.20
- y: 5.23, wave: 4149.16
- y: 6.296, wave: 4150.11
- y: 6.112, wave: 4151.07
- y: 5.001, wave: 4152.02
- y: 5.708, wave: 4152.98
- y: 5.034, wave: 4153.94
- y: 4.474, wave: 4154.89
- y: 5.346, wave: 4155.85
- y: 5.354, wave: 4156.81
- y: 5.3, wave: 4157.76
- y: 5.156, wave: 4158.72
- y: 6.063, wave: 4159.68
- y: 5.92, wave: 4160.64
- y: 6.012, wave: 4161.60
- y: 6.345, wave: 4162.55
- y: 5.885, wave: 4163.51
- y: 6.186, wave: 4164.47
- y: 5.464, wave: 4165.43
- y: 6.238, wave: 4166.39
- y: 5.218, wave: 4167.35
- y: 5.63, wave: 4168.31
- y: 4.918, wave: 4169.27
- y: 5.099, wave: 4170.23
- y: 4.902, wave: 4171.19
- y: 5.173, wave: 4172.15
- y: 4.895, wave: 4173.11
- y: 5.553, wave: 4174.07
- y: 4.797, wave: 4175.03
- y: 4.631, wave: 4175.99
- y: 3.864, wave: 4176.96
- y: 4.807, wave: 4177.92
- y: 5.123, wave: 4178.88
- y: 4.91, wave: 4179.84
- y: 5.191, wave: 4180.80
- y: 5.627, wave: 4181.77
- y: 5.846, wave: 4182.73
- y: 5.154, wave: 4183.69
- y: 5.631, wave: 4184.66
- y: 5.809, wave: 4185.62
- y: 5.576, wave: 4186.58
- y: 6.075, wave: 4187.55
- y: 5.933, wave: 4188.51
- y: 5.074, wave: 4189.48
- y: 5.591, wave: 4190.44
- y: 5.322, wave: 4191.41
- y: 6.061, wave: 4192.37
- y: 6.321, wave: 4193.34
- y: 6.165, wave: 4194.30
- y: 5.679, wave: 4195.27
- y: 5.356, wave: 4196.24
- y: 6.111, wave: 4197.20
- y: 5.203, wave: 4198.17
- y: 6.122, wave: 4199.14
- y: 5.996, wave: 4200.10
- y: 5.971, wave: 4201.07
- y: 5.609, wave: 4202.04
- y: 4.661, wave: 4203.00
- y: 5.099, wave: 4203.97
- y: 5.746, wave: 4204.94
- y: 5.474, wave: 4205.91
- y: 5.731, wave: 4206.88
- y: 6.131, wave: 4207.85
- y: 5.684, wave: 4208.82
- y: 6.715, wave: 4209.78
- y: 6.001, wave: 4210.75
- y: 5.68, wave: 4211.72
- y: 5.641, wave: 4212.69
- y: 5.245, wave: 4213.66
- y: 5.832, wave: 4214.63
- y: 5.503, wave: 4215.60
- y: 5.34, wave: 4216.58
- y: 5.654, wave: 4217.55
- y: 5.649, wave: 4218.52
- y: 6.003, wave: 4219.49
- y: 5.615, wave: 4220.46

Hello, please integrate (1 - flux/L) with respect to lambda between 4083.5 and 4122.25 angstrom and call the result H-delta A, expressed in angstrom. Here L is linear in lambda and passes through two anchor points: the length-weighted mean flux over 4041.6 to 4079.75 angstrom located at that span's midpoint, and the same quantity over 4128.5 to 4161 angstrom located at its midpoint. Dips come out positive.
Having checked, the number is 4.5 angstrom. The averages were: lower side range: 5.28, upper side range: 5.42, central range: 4.73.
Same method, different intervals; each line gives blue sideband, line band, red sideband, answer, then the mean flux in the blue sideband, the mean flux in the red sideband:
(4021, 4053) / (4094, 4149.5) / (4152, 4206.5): 5.4 angstrom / 5.5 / 5.47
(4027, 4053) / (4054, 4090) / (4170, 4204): 1.7 angstrom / 5.45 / 5.42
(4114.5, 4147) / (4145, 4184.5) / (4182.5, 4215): 1.1 angstrom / 5.33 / 5.71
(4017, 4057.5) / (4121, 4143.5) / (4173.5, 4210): 0.7 angstrom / 5.5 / 5.53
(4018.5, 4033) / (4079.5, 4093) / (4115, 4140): 0.4 angstrom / 5.64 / 5.28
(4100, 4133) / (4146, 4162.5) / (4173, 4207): -0.9 angstrom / 4.88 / 5.47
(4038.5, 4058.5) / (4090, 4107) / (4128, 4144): 3.0 angstrom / 5.43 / 5.37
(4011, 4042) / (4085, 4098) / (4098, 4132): -0.2 angstrom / 5.62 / 4.8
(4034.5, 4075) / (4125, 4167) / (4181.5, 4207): 0.6 angstrom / 5.37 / 5.66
